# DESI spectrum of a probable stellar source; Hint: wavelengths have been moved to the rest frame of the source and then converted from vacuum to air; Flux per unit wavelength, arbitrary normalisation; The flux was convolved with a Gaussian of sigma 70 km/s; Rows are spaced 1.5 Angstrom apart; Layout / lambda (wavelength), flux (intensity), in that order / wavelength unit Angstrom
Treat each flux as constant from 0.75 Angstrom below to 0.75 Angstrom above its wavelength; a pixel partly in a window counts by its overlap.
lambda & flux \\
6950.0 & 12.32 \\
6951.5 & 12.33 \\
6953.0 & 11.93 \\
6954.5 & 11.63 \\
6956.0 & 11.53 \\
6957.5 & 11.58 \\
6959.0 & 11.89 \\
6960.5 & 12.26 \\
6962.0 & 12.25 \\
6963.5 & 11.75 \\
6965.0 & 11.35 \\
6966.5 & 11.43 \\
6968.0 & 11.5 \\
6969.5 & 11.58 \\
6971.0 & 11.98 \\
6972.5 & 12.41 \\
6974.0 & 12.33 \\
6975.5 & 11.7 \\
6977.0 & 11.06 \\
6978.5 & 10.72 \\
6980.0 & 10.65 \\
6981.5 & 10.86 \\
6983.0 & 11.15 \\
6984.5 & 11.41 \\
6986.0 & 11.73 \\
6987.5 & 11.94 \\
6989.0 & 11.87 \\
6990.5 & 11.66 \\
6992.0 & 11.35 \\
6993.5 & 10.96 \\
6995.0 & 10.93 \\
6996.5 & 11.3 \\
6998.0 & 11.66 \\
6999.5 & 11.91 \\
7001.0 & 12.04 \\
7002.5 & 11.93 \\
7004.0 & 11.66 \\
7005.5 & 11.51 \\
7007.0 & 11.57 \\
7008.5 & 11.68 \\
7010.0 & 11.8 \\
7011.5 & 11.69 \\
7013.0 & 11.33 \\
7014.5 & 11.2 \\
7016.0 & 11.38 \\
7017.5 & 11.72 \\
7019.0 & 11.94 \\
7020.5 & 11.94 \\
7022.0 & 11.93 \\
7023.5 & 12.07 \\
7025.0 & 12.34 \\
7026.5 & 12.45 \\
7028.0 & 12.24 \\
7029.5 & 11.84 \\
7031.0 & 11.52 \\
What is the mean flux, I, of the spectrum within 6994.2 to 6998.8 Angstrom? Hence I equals 11.3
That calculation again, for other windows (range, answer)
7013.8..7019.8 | 11.6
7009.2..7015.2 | 11.5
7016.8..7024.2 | 11.9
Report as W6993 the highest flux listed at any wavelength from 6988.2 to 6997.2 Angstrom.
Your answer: 11.87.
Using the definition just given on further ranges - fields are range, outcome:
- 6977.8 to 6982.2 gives 10.86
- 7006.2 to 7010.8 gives 11.8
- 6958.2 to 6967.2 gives 12.26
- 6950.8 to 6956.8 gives 12.33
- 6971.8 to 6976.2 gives 12.41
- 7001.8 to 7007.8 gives 11.93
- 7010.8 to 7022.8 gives 11.94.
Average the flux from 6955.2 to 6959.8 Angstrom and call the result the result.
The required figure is 11.7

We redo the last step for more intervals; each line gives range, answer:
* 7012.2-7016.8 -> 11.3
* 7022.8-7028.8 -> 12.3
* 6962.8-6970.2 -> 11.5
